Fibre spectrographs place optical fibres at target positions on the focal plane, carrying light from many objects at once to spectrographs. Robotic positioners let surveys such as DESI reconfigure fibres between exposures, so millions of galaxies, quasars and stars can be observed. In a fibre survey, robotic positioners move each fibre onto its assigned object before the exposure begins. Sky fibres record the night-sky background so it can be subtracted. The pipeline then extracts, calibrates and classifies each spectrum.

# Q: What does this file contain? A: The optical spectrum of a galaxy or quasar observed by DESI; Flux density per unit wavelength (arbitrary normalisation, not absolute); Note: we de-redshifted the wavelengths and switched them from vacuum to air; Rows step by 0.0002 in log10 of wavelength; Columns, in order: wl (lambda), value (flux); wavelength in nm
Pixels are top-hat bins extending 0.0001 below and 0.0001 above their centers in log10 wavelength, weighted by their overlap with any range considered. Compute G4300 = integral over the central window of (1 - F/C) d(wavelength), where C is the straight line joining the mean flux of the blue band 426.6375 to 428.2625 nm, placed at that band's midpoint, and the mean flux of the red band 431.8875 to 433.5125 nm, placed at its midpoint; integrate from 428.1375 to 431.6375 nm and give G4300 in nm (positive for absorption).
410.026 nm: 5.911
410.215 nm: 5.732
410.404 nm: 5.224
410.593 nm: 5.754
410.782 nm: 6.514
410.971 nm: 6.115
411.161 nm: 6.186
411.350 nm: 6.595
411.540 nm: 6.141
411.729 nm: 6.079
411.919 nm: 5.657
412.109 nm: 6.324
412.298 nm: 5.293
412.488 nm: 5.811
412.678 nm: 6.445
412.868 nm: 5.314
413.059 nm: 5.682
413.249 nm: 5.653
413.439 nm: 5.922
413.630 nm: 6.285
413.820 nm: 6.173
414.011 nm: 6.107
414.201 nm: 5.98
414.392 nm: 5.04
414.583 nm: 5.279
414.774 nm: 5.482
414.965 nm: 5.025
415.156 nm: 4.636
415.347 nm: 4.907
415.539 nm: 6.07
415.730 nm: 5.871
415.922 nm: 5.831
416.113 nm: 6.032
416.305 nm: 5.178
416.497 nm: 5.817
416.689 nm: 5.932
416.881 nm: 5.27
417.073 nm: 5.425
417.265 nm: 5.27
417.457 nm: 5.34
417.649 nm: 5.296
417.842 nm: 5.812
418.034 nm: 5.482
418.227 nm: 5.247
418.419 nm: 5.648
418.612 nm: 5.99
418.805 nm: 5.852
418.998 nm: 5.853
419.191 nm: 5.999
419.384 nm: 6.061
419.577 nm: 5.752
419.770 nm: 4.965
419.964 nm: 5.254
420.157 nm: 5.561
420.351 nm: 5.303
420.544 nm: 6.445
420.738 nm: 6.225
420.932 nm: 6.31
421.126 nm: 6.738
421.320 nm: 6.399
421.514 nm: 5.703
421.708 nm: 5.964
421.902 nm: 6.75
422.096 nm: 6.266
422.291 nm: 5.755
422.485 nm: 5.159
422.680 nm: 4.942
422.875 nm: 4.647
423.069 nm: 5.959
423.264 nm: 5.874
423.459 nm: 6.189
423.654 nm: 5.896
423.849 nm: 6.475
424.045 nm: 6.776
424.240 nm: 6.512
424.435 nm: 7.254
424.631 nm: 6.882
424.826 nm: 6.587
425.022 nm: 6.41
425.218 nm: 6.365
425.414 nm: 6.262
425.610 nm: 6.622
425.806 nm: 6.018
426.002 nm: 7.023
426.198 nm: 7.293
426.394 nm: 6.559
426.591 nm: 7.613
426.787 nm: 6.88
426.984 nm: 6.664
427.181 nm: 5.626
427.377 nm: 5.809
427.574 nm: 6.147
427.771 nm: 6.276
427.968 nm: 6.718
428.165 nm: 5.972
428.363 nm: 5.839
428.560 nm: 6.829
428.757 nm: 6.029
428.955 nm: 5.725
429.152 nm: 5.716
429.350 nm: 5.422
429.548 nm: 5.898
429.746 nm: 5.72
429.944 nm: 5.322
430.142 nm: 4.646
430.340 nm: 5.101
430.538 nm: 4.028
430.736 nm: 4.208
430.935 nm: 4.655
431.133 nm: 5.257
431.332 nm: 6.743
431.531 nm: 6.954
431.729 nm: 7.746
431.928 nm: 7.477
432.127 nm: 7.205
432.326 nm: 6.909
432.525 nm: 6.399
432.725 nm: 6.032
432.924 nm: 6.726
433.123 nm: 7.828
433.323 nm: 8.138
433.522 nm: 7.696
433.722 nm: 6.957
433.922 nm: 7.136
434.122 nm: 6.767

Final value 0.59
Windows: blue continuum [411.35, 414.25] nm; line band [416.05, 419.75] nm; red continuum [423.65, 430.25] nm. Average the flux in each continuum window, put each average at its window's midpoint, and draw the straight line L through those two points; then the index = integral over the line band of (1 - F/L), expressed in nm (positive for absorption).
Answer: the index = 0.27 nm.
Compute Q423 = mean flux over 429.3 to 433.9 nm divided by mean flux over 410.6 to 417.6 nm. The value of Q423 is 1.09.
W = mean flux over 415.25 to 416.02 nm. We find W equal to 5.67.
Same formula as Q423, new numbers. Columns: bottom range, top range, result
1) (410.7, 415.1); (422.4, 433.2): 1.05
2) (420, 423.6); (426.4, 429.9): 1.05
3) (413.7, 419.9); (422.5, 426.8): 1.14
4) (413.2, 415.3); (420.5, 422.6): 1.10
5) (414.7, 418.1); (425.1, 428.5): 1.18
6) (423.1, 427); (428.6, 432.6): 0.89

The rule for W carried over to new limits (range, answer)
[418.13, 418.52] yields 5.45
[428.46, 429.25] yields 6.08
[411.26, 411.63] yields 6.36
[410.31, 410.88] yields 5.84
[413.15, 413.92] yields 6.01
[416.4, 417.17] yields 5.61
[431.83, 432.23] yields 7.34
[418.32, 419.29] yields 5.87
